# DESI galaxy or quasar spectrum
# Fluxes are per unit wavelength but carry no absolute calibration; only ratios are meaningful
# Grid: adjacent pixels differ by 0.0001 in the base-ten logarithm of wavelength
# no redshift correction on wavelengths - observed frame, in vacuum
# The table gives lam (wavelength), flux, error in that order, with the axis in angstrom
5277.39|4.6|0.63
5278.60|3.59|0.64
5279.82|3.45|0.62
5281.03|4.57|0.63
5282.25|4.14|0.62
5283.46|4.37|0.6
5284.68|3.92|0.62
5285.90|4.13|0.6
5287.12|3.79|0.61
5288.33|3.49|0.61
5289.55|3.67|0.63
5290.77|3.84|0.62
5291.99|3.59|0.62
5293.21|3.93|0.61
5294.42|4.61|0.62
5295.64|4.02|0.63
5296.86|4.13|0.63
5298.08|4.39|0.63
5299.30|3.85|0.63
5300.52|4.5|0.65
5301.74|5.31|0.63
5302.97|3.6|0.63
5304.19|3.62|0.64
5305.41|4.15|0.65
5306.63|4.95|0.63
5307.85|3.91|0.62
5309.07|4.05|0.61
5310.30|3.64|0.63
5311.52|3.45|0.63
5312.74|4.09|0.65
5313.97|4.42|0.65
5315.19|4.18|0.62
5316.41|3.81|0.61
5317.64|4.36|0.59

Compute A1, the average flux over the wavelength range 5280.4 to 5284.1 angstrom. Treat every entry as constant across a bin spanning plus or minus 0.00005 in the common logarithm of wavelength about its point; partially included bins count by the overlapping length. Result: 4.36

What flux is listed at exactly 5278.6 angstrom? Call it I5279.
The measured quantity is 3.59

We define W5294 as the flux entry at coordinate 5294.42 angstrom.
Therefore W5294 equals 4.61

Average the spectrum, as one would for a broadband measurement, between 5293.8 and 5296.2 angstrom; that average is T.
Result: 4.33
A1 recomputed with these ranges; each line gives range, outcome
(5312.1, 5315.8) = 4.23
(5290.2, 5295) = 4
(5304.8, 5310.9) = 4.14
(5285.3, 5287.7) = 3.96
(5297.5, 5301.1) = 4.24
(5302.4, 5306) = 3.79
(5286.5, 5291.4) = 3.7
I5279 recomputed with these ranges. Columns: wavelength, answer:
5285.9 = 4.13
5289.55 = 3.67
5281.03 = 4.57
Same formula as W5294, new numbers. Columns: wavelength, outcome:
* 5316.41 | 3.81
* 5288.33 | 3.49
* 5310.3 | 3.64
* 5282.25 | 4.14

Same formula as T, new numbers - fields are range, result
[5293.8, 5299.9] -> 4.2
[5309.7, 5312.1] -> 3.55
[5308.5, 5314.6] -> 3.93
